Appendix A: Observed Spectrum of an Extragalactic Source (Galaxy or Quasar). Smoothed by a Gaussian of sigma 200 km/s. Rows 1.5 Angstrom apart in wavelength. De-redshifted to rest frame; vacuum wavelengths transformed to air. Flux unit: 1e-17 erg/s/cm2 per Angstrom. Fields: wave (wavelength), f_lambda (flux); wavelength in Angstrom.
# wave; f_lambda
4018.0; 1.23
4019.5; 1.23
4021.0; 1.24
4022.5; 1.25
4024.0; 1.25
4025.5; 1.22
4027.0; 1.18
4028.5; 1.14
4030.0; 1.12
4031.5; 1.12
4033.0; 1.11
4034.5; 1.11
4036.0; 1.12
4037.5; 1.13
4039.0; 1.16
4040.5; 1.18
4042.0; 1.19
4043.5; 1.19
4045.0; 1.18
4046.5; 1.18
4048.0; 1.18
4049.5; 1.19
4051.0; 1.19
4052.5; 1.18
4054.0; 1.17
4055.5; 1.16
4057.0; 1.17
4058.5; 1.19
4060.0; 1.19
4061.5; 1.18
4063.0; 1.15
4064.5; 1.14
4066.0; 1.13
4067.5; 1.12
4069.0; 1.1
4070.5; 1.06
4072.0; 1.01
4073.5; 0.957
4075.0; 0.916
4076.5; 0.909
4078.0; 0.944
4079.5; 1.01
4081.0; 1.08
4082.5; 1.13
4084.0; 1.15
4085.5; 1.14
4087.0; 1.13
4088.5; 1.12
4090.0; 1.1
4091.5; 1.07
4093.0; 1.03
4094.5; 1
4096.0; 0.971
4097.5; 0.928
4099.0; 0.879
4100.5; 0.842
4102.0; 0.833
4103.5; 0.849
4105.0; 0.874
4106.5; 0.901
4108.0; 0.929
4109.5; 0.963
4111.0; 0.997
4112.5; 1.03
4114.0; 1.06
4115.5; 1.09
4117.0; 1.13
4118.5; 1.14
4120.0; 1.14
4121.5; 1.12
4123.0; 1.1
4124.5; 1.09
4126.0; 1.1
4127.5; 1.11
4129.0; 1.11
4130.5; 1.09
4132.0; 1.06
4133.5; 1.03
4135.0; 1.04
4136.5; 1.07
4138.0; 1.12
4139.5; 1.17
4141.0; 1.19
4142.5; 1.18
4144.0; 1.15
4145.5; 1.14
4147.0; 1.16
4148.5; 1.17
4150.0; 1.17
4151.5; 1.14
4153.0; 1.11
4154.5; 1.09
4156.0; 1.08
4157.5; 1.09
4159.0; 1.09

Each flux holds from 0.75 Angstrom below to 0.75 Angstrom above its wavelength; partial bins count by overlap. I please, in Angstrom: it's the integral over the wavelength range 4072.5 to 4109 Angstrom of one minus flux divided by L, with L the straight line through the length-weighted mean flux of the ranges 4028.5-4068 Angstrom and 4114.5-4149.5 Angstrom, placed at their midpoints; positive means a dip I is 4.8 Angstrom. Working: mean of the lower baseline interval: 1.16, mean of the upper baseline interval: 1.12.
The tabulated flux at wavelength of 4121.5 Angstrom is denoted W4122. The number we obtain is 1.12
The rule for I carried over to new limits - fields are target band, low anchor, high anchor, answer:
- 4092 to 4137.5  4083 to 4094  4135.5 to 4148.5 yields 4.4 Angstrom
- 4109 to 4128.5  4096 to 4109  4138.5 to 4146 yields -1.6 Angstrom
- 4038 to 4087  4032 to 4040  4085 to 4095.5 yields -0.7 Angstrom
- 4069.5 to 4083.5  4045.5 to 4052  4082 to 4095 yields 1.5 Angstrom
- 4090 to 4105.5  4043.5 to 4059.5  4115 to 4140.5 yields 2.7 Angstrom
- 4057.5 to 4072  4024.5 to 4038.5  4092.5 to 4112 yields -1.3 Angstrom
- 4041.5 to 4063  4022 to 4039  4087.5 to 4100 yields -1.4 Angstrom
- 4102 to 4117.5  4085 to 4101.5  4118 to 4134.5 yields 1.2 Angstrom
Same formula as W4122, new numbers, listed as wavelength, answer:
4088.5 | 1.12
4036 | 1.12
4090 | 1.1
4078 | 0.944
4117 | 1.13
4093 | 1.03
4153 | 1.11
